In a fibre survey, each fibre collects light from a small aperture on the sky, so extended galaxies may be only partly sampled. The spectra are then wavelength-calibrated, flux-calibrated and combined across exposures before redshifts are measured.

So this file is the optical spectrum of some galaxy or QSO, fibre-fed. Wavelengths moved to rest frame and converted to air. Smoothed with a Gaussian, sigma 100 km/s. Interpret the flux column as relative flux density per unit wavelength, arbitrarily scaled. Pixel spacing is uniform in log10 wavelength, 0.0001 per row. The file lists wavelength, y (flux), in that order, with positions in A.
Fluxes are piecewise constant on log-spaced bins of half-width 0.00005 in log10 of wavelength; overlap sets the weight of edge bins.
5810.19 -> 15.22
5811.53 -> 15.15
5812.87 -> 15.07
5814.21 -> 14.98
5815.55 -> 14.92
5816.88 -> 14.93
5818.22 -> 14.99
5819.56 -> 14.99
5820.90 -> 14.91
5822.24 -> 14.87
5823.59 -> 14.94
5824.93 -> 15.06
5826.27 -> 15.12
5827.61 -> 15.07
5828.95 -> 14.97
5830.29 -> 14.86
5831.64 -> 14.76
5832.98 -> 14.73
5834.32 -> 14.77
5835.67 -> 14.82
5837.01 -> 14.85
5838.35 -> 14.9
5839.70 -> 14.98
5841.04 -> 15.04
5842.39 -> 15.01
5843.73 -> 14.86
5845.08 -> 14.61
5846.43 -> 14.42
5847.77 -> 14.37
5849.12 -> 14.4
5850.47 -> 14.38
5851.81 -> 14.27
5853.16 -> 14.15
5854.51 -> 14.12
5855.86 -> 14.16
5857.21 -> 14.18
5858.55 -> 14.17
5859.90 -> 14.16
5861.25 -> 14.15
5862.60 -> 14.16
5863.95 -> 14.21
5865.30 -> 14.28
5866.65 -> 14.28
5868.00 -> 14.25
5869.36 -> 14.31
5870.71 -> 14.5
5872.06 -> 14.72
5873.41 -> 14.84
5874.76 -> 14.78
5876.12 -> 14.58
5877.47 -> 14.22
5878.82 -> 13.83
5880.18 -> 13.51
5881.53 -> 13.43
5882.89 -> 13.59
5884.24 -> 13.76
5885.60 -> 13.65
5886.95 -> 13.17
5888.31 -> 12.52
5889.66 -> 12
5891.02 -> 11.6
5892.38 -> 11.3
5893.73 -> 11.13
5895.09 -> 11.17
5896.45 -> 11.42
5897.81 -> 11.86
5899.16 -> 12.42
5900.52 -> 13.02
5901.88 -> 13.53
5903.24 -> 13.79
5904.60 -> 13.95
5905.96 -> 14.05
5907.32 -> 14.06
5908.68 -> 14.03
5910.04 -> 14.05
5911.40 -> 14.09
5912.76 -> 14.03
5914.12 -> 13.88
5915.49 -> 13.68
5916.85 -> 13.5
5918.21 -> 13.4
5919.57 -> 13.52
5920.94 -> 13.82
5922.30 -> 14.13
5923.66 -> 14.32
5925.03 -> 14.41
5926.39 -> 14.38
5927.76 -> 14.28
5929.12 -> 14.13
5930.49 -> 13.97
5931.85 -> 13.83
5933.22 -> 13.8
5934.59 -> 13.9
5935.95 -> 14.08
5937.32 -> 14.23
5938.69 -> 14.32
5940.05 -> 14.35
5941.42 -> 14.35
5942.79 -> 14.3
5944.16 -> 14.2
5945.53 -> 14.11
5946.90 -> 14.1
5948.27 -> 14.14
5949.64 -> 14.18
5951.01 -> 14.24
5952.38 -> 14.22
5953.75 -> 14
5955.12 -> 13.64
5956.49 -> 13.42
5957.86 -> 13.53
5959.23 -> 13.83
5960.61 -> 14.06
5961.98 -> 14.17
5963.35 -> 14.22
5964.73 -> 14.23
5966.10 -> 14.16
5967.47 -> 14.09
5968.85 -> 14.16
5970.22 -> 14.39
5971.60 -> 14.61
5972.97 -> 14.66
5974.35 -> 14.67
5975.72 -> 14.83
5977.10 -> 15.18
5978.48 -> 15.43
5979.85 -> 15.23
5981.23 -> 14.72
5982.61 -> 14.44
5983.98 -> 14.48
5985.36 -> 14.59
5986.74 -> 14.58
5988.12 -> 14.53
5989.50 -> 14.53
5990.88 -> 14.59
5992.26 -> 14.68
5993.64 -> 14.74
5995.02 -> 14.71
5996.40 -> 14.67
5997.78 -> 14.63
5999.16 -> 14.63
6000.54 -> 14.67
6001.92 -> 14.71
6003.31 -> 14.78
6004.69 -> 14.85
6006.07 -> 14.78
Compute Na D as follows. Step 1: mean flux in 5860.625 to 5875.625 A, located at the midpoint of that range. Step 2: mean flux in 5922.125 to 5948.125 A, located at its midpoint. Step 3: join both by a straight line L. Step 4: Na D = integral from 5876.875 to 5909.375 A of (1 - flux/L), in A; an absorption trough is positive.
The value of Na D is 3.1 A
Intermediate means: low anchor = 14.4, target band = 13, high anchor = 14.2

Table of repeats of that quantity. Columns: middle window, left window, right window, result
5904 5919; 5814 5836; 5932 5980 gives 0.6 A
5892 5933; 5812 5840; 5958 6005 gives 3.5 A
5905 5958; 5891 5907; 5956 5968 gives -3.1 A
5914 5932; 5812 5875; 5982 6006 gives 0.9 A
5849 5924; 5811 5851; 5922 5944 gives 4.4 A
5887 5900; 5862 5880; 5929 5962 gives 2.2 A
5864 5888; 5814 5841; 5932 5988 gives 1.0 A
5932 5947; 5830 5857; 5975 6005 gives 0.6 A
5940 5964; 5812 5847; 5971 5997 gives 1.2 A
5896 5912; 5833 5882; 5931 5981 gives 1.1 A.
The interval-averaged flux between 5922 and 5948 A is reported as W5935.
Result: 14.2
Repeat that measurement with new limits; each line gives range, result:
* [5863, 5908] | 13.4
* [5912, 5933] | 13.9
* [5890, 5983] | 13.9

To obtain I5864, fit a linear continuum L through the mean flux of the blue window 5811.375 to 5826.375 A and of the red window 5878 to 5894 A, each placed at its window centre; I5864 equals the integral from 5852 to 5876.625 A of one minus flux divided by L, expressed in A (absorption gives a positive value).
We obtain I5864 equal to -1.5 A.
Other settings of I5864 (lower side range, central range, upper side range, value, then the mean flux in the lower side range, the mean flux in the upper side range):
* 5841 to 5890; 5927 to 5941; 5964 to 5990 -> 0.3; 14.1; 14.6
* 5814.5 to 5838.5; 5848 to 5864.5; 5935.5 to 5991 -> 0.6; 14.9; 14.3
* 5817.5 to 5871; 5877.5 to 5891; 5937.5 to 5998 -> 1.2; 14.6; 14.4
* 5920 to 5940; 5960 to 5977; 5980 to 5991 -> 0.1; 14.1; 14.6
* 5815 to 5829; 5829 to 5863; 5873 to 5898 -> -0.8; 15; 13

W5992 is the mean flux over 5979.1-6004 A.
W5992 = 14.7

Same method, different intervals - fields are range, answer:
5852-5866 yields 14.2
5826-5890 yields 14.3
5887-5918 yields 13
